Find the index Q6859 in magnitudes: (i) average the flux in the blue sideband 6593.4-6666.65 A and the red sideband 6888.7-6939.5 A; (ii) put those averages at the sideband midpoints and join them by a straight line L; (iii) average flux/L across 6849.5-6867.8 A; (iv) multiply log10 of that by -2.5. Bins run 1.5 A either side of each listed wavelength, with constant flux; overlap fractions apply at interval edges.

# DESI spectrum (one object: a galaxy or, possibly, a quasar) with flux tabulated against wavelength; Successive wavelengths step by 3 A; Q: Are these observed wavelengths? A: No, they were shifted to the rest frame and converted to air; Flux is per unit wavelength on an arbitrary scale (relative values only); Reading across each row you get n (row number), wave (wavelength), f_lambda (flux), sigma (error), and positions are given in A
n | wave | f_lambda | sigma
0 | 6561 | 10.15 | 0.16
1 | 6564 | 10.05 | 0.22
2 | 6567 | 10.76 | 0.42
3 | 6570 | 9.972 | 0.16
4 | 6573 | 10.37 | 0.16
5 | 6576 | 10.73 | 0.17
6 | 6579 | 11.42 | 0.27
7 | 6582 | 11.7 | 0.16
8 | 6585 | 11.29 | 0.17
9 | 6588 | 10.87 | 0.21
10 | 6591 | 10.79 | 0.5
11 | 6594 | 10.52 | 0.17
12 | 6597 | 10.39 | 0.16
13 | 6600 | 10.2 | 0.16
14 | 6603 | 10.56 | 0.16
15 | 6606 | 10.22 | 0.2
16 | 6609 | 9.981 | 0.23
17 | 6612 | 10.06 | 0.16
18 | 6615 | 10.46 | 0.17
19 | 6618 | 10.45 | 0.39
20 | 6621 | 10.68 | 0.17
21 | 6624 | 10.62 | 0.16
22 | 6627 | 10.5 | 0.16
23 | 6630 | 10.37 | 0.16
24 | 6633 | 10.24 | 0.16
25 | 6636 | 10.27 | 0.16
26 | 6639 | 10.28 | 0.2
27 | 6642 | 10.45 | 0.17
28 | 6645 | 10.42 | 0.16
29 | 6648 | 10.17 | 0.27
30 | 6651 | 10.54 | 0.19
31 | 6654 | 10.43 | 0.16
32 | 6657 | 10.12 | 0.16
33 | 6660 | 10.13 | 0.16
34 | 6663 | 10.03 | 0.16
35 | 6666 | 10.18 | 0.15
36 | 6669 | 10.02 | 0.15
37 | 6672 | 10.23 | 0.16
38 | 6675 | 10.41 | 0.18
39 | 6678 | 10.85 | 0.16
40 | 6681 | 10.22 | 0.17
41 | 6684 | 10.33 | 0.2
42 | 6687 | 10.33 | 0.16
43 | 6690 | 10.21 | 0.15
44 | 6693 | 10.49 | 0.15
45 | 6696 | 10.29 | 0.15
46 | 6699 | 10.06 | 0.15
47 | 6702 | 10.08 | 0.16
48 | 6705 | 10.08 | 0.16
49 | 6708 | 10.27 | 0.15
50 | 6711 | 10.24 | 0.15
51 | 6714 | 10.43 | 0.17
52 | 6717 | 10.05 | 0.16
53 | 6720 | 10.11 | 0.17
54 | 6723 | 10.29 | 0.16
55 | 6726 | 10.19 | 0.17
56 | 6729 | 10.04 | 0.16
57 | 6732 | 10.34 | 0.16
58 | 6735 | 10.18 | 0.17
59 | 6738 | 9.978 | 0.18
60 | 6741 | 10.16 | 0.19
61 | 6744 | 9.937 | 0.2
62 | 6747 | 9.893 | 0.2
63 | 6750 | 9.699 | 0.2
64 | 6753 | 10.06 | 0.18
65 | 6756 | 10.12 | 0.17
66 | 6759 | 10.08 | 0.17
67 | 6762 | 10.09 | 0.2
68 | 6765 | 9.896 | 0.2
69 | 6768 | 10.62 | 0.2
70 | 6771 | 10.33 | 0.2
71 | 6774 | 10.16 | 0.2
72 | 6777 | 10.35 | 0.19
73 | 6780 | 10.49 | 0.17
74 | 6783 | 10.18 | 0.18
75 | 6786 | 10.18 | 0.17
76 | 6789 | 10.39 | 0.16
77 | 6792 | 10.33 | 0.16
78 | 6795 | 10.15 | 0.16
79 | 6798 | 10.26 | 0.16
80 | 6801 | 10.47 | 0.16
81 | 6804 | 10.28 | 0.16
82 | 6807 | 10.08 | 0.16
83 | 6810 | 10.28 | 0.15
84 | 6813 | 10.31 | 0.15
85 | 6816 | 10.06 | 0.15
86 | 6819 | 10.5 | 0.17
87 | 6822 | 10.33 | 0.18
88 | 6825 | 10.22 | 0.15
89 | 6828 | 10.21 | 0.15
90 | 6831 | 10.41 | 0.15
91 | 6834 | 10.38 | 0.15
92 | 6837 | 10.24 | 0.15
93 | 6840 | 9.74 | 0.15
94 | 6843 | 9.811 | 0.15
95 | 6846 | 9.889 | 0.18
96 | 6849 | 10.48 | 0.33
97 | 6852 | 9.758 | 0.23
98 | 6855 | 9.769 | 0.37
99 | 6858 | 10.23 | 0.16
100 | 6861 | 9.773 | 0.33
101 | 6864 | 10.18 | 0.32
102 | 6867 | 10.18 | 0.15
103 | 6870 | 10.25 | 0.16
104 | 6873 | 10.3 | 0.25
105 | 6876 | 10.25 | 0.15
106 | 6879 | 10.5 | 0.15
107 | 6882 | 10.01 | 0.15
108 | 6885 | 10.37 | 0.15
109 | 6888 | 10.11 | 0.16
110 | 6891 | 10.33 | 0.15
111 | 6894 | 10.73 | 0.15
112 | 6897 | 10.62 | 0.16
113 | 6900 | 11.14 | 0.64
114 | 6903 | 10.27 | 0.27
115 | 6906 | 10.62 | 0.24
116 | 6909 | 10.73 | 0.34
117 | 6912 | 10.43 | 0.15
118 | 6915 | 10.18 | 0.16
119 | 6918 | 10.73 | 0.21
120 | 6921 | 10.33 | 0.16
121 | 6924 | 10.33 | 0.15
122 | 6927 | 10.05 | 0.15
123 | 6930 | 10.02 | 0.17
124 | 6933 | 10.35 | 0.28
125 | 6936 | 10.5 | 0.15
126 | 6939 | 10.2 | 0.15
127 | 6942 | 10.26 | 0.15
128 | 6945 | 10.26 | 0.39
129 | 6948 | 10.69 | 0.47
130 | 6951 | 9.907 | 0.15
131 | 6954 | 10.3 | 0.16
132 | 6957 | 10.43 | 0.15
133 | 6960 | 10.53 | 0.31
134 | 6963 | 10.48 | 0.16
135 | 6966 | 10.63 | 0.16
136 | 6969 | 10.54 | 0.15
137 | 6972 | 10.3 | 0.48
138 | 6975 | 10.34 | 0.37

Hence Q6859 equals 0.04 mag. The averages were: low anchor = 10.3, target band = 10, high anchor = 10.4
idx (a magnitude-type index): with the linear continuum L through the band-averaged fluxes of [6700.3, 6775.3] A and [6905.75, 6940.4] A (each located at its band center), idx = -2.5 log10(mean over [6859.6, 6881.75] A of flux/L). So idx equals 0.011 mag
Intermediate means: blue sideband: 10.1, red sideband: 10.4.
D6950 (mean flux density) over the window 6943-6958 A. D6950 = 10.3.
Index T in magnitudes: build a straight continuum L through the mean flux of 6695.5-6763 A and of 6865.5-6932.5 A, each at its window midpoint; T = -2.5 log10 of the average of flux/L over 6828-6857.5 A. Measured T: 0.024 mag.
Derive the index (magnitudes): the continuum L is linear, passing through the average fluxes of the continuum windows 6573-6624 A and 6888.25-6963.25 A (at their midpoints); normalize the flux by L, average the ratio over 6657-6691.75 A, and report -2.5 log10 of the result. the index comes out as 0.03 mag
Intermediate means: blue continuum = 10.6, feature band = 10.3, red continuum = 10.4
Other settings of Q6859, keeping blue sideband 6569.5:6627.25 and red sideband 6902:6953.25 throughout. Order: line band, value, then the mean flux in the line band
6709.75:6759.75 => 0.041 mag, 10.1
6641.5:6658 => 0.021 mag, 10.4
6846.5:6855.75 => 0.042 mag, 10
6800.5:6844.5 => 0.022 mag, 10.2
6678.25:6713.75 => 0.027 mag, 10.3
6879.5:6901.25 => -0.010 mag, 10.5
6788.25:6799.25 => 0.018 mag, 10.3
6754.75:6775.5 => 0.030 mag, 10.2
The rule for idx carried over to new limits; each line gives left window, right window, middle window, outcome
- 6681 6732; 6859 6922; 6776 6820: 0.00 mag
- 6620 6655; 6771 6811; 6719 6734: 0.01 mag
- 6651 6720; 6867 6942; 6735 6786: 0.02 mag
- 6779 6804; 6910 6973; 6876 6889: 0.01 mag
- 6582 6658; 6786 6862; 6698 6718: 0.02 mag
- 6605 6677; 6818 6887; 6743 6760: 0.03 mag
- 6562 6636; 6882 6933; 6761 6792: 0.02 mag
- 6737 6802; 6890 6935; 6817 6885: 0.02 mag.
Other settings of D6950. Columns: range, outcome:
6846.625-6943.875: 10.3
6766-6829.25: 10.3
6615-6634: 10.5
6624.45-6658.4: 10.4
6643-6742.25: 10.2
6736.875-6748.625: 9.99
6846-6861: 10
